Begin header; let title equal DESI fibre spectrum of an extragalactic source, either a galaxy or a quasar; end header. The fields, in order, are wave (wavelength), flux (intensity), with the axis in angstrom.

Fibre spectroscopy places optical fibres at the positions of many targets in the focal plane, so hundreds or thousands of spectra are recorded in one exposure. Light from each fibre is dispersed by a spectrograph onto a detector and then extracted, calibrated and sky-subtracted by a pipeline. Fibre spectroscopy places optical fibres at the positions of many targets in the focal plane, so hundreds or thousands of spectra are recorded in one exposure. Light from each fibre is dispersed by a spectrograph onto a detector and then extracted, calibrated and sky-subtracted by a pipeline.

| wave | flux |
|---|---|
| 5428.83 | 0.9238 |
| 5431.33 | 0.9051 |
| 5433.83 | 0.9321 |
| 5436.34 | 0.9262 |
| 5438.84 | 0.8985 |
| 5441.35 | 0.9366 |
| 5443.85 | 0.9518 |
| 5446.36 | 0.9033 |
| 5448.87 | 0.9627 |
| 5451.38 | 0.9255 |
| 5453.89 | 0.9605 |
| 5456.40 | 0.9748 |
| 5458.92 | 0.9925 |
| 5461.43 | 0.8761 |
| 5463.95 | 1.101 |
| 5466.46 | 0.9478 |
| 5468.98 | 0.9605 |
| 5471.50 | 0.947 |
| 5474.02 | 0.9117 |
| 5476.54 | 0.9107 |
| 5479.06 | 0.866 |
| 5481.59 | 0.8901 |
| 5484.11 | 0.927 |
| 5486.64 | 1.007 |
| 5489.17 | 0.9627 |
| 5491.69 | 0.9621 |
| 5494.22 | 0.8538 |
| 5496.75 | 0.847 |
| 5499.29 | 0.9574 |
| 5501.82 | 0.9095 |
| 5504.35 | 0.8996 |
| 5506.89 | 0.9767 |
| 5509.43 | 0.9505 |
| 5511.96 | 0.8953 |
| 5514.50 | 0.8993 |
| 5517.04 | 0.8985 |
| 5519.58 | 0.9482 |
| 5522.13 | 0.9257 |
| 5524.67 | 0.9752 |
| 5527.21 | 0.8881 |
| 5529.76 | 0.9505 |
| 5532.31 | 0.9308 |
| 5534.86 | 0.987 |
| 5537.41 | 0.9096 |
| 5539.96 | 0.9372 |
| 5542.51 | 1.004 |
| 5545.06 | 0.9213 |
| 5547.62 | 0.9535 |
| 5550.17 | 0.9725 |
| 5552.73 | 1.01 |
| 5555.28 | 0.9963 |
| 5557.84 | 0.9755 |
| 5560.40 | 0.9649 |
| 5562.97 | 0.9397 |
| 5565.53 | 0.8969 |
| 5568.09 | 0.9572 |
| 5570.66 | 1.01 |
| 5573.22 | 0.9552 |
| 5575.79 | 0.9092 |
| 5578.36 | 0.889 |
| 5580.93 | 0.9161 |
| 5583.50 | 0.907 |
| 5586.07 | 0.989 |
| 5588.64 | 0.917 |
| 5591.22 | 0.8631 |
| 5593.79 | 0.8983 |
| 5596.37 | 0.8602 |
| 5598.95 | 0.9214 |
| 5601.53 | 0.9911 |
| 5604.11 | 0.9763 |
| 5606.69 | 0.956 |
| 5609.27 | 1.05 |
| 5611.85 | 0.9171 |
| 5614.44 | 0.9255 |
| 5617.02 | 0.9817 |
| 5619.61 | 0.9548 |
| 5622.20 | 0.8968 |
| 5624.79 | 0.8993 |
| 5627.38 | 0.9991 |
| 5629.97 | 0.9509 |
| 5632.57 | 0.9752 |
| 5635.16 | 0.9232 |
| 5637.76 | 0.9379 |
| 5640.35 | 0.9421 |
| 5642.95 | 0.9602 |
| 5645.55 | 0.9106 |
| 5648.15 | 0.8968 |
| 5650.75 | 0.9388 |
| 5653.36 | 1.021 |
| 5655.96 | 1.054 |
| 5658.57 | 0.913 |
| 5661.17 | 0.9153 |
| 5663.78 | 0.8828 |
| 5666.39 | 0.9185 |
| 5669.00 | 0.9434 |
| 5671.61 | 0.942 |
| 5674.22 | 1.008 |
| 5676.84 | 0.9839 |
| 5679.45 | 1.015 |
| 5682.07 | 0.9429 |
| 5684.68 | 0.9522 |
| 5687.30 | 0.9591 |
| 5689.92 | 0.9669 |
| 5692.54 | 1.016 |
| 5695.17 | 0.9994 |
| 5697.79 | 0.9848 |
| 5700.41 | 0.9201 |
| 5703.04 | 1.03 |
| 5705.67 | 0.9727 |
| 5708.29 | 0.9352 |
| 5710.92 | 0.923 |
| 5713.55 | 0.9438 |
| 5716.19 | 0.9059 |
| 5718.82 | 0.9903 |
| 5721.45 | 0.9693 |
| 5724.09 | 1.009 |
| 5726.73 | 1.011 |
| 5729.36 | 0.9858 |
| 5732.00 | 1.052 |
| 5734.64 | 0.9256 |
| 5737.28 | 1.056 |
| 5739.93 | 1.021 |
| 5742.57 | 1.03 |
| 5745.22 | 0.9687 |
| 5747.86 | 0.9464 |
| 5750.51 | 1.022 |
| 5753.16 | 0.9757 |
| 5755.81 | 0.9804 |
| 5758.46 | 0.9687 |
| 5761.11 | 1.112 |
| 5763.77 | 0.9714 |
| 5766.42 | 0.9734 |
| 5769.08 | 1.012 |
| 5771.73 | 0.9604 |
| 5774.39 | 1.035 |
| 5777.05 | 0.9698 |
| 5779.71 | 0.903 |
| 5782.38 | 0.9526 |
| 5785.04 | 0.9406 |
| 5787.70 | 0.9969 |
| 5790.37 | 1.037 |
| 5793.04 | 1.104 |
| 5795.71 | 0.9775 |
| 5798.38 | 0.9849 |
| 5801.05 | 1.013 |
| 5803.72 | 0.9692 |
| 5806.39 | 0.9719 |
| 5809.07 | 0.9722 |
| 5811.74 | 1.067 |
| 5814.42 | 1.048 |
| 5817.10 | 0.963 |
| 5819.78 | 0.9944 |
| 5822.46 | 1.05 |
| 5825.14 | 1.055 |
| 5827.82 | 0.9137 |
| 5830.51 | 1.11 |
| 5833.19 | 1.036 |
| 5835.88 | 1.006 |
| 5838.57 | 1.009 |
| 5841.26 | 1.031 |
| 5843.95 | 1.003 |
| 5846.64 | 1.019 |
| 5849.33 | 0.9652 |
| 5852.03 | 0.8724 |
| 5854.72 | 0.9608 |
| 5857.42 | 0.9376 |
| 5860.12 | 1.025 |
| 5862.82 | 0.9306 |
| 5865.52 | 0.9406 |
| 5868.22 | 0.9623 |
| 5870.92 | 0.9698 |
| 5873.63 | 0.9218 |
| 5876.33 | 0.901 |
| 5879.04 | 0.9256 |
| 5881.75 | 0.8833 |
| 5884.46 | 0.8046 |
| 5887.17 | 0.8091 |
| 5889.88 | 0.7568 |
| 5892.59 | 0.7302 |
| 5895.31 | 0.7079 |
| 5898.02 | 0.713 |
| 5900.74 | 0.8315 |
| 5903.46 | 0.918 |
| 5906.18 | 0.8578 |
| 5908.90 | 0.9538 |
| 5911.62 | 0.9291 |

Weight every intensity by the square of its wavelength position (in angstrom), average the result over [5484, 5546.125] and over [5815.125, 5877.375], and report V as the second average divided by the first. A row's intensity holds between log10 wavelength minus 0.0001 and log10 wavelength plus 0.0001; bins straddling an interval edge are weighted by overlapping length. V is 1.18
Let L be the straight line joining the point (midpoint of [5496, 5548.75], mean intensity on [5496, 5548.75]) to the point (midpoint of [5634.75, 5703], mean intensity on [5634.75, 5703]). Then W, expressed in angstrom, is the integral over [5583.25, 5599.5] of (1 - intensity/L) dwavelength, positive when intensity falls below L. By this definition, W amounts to 0.63 angstrom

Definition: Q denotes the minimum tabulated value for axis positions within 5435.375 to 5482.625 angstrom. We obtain 0.866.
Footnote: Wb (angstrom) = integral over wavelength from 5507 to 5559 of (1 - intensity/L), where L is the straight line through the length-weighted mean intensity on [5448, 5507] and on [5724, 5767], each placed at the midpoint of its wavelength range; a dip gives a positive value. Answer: 0.2 angstrom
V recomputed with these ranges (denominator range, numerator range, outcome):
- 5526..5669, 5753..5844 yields 1.14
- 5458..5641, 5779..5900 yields 1.12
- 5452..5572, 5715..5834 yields 1.16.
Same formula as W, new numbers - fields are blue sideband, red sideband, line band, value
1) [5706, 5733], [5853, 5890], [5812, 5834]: -2.1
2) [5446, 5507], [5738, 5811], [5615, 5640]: 0.5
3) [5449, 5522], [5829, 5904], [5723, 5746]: -2.1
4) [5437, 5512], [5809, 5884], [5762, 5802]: -0.8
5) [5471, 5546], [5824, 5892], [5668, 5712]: -1.5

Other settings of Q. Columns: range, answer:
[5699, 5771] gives 0.9059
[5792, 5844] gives 0.9137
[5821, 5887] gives 0.8046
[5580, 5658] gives 0.8602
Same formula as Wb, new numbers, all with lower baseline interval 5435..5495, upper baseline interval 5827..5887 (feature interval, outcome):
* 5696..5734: -0.87 angstrom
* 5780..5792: -0.29 angstrom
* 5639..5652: 0.26 angstrom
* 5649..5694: -0.62 angstrom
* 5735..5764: -1.54 angstrom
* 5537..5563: -0.57 angstrom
